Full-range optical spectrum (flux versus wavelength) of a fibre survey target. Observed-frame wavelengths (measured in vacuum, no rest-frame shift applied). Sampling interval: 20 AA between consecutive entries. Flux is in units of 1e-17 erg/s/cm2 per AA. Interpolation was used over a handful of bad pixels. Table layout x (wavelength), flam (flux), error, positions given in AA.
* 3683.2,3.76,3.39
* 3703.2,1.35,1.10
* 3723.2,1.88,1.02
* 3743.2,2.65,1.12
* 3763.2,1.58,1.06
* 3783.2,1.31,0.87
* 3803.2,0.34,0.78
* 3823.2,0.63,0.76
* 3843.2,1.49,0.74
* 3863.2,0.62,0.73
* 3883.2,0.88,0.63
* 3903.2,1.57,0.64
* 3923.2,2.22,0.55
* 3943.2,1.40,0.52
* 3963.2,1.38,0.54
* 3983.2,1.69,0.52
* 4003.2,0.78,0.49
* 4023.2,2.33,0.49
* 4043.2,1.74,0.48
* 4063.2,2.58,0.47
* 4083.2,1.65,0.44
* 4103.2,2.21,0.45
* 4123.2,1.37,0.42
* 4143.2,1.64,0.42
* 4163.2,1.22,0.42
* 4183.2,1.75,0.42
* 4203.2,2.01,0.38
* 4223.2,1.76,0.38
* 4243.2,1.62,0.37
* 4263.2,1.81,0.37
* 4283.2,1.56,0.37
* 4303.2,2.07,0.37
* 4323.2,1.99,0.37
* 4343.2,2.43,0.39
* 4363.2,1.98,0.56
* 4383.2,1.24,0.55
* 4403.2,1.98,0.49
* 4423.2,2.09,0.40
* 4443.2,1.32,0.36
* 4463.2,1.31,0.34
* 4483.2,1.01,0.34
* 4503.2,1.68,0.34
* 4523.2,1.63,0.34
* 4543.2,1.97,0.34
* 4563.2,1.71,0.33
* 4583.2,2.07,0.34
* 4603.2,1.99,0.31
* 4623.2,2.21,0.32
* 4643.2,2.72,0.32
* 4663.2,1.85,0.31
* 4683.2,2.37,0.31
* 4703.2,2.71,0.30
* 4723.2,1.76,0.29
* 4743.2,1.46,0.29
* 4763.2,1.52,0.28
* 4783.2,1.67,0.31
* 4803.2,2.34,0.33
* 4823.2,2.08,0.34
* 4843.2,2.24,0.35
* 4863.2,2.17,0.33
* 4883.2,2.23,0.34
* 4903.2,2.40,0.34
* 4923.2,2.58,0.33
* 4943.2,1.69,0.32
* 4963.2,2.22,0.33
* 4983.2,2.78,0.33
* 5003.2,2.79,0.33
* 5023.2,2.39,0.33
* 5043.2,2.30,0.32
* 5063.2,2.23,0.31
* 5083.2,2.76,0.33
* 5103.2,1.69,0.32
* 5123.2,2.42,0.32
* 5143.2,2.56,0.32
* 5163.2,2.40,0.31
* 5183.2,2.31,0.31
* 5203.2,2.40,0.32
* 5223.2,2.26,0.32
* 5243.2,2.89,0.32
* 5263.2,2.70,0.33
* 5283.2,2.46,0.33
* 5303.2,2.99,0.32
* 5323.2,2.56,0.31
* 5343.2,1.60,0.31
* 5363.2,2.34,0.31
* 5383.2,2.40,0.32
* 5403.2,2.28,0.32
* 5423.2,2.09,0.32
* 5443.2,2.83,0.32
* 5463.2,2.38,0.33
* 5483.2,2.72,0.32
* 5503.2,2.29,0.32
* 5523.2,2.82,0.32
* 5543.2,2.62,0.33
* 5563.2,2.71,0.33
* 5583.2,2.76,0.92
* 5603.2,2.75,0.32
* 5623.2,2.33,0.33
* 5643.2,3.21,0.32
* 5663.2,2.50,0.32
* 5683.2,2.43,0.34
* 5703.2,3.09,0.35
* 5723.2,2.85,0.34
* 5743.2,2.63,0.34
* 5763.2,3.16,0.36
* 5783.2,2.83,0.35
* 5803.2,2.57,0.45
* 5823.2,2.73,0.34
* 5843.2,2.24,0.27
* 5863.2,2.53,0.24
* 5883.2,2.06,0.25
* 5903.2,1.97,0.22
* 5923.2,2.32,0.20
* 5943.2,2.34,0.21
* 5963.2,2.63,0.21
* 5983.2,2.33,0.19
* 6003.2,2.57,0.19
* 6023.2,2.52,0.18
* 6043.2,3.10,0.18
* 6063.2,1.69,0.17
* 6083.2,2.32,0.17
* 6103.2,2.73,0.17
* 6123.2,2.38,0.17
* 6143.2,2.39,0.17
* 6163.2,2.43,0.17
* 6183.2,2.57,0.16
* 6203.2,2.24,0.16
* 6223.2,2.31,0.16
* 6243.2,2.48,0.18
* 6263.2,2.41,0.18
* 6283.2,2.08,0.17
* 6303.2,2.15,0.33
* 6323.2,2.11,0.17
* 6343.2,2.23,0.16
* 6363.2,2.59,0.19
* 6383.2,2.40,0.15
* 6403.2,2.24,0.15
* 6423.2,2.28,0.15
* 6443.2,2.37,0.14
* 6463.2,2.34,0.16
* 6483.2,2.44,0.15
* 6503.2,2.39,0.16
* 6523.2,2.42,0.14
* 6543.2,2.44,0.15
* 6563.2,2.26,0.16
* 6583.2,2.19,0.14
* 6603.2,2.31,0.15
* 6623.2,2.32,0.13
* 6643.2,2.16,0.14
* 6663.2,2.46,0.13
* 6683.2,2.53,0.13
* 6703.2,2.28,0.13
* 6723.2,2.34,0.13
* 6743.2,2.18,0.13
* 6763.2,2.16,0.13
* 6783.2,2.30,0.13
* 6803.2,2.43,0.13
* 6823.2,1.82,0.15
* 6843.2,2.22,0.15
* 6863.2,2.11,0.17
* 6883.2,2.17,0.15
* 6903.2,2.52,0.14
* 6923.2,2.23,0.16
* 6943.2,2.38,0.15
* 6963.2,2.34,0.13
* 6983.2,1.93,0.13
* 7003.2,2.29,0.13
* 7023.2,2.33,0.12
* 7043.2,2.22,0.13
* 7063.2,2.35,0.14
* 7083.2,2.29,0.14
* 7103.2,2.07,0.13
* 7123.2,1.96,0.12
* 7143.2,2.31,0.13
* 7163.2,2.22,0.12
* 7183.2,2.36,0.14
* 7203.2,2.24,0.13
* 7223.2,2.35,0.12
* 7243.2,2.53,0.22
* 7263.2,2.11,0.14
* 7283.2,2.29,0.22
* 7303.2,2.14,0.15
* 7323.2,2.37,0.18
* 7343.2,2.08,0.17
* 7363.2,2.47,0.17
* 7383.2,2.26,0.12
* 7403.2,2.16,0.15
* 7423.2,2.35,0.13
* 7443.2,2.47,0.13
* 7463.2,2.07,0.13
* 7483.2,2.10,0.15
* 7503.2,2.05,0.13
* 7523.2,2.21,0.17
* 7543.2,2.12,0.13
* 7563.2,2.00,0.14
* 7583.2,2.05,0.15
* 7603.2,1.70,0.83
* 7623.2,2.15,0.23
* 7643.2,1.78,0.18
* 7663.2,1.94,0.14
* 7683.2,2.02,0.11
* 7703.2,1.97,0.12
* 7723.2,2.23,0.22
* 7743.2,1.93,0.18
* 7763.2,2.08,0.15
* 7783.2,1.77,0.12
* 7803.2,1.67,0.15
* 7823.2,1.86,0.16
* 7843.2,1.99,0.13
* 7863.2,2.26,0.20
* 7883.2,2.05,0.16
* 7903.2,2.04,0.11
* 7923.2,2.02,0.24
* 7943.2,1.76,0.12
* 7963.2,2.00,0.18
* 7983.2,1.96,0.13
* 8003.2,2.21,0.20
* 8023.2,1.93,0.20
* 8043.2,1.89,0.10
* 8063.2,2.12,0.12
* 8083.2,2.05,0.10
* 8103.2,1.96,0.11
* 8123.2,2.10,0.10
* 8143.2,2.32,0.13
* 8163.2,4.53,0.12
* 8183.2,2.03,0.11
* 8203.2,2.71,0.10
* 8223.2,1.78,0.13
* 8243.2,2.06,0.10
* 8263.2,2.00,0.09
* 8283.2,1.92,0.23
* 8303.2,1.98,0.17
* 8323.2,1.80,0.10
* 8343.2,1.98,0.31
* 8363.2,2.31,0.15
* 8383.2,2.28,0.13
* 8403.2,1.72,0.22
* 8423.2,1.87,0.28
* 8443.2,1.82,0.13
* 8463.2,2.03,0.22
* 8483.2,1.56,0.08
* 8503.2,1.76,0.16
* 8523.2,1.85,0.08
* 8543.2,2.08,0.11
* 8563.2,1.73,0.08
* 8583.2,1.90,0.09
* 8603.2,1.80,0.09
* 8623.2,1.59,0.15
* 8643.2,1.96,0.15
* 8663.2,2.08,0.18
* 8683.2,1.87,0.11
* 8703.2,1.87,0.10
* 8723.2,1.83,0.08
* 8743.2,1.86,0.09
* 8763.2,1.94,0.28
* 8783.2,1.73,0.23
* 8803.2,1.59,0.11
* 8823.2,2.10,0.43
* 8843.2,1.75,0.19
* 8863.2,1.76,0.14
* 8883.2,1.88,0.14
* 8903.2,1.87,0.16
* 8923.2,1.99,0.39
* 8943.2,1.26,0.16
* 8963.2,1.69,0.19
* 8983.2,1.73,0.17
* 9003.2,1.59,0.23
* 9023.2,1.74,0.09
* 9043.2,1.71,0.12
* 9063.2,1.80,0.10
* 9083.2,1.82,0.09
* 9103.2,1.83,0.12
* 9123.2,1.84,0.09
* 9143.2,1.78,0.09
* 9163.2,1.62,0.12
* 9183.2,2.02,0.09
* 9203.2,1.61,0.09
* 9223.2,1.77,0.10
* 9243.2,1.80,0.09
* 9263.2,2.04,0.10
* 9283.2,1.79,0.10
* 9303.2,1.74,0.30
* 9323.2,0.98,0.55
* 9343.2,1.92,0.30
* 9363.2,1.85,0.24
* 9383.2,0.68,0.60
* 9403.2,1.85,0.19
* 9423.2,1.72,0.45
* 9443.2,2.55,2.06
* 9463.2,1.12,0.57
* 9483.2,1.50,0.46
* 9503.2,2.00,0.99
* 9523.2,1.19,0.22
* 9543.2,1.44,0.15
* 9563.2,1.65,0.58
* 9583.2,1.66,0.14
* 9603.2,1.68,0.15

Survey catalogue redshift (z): 0.244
